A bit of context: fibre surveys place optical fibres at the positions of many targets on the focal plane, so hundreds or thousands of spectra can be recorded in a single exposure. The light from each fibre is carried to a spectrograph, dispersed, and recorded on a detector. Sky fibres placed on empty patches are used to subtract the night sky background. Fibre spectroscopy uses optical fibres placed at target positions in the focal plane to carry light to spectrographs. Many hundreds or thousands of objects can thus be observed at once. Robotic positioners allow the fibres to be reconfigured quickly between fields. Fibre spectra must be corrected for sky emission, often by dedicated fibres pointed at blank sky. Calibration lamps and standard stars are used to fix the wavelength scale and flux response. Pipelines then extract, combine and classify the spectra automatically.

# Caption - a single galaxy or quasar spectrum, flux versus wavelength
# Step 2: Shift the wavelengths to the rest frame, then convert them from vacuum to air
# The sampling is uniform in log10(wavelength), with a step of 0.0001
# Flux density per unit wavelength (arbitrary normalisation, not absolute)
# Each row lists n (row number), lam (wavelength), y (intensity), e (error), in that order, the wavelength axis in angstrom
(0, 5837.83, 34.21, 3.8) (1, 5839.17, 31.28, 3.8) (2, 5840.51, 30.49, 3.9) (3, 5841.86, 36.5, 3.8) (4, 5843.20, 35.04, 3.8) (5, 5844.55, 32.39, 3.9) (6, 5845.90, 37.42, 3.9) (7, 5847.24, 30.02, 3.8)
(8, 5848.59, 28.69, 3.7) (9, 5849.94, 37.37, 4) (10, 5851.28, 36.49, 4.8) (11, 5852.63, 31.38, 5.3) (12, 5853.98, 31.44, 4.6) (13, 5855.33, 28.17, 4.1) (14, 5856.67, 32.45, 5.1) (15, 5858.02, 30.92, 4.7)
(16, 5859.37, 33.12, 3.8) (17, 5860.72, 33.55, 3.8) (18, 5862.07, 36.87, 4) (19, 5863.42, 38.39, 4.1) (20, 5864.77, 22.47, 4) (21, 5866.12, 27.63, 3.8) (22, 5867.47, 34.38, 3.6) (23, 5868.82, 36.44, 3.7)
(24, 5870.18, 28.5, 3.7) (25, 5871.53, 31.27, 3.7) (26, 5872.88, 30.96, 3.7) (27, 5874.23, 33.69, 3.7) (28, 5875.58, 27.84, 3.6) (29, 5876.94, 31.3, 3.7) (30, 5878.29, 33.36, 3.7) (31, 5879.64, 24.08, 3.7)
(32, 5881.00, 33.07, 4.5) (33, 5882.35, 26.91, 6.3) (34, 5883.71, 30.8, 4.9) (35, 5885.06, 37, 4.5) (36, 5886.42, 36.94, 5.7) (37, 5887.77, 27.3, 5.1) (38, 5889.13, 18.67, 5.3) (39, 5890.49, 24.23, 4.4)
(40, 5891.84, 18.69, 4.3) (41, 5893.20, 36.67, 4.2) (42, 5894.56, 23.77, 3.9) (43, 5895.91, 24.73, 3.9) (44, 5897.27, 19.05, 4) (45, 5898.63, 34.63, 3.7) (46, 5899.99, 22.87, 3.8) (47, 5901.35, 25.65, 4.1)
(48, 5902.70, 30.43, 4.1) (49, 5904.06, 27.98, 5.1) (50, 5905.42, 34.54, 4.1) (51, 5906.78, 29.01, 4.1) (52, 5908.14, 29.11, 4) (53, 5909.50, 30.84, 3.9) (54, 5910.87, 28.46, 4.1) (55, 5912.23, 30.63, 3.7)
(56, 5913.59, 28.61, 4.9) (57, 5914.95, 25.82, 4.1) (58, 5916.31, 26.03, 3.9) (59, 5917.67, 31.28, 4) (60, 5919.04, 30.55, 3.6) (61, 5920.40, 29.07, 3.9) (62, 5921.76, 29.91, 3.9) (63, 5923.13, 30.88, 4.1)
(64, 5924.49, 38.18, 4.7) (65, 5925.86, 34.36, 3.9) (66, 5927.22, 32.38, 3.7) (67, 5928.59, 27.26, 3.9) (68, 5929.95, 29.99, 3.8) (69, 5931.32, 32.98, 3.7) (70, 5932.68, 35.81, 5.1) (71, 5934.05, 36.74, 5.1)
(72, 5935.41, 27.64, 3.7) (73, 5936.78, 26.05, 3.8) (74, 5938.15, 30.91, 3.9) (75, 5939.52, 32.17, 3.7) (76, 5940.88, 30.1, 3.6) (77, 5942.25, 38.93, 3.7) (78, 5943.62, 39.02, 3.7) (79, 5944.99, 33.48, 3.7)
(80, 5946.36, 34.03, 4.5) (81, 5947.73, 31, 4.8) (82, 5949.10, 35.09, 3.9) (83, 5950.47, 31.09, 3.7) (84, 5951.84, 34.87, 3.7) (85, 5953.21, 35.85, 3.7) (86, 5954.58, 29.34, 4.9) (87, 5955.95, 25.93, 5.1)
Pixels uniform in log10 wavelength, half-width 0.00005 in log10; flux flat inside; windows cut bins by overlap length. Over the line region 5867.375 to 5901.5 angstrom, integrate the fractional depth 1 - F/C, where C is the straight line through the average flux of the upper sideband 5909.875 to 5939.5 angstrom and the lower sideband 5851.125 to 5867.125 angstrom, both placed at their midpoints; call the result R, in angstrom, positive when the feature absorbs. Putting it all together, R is 2.69 angstrom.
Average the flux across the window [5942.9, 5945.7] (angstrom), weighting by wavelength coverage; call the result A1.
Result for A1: 36.2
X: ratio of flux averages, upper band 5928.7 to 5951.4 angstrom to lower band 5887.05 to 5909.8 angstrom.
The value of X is 1.21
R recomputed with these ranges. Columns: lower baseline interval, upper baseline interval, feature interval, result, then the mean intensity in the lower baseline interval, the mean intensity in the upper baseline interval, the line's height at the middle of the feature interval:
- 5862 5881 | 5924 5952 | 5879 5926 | 4.6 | 31.1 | 32.9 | 31.9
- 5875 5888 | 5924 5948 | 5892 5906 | 1.8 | 31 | 32.8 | 31.6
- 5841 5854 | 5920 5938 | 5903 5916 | 1.1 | 33.7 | 31.7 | 32.1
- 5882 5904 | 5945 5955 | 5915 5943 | -0.4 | 27.4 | 33.2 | 31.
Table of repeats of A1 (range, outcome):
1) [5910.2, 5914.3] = 29.2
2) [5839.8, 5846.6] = 34.3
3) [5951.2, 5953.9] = 35.4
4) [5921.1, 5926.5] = 33.3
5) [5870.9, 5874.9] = 32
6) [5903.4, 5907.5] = 30.5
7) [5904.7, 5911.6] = 30.3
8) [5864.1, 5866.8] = 25.1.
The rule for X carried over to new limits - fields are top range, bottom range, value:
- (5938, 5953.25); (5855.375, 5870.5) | 1.05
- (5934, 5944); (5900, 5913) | 1.10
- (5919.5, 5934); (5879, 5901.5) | 1.18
